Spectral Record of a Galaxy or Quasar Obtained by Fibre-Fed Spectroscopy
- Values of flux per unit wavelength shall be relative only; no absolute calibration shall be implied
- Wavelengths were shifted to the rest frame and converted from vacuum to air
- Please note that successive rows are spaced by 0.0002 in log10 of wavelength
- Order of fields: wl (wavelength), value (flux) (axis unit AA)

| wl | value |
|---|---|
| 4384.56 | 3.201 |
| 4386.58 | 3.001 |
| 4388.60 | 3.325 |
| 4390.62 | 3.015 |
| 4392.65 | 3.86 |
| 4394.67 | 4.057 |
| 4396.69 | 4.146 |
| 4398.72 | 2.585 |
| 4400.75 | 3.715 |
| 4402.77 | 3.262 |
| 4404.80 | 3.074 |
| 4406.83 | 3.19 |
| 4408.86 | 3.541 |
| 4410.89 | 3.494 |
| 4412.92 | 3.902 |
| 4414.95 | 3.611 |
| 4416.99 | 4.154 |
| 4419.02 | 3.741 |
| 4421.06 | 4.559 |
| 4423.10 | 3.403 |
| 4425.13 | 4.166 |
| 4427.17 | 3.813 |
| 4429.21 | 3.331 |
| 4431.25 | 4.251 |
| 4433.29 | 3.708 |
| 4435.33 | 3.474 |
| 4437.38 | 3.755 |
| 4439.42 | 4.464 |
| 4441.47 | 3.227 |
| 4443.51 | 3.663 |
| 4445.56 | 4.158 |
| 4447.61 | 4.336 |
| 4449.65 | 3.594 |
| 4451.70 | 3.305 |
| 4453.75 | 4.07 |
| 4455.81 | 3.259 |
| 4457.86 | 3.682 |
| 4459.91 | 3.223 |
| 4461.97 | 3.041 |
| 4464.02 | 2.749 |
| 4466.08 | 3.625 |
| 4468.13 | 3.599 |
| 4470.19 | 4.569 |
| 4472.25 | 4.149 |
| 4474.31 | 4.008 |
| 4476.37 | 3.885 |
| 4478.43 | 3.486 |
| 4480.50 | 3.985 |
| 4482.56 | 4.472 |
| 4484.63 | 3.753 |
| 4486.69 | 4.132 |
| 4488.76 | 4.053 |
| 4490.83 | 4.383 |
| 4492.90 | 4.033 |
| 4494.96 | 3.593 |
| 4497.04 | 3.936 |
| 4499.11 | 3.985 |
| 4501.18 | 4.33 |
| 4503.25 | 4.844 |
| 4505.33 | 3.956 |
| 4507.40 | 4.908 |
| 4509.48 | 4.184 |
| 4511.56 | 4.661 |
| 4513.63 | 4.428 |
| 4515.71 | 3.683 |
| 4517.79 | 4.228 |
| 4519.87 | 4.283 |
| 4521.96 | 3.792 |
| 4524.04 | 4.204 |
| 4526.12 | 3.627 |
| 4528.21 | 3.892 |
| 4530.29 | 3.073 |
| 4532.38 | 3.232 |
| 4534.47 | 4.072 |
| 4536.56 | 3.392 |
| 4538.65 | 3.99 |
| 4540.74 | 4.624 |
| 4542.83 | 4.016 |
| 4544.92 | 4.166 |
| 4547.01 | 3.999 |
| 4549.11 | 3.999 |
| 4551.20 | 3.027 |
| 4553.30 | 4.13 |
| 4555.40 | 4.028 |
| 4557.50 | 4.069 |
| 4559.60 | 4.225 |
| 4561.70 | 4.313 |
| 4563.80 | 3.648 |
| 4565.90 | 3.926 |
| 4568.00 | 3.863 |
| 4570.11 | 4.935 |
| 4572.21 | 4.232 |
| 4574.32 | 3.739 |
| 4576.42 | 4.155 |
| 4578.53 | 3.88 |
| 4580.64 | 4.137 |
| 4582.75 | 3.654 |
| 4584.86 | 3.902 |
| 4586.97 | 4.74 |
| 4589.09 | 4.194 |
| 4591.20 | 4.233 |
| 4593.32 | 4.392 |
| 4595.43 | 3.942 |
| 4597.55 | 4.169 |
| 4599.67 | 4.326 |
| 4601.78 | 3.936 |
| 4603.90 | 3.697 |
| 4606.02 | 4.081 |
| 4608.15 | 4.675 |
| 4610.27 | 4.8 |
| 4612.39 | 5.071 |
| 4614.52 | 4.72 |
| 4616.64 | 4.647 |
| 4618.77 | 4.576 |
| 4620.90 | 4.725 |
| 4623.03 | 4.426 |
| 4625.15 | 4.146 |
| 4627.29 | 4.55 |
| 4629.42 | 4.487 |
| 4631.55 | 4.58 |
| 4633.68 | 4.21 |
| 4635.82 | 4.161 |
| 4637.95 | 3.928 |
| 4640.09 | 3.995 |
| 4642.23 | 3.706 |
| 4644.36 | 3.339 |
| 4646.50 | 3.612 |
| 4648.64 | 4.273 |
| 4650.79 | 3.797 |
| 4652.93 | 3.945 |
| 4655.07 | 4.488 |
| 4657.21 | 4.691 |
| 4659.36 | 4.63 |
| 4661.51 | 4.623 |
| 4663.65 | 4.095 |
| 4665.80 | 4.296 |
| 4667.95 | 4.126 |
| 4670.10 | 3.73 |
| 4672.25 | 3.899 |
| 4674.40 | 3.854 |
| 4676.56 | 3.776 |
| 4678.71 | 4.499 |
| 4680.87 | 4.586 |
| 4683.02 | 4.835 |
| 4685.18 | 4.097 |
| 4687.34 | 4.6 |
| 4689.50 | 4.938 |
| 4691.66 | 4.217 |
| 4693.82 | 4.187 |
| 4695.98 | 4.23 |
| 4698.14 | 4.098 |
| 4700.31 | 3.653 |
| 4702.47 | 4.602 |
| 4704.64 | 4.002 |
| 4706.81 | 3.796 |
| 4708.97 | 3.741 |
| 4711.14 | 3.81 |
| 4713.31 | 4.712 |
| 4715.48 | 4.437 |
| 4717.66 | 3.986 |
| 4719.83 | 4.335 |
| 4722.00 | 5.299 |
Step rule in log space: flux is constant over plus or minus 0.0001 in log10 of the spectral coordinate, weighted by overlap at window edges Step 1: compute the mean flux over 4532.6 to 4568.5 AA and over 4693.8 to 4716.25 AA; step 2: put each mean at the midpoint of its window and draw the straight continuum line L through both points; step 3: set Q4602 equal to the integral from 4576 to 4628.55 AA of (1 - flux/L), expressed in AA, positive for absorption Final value -4.0 AA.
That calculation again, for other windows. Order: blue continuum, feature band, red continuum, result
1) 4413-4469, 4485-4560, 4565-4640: -0.7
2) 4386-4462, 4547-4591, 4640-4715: -1.1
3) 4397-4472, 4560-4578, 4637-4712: -0.8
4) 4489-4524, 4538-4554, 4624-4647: 0.7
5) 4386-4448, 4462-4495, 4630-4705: -0.8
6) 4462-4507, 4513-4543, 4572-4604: 1.0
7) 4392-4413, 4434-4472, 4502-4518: 2.4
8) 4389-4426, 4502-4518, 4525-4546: -2.5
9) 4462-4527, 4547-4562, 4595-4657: 0.6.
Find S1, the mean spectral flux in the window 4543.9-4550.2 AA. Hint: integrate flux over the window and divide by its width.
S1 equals 4.05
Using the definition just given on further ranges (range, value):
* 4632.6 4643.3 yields 4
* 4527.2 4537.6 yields 3.53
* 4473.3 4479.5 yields 3.79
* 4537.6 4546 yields 4.2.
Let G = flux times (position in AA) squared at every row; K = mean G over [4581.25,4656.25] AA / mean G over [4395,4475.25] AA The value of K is 1.25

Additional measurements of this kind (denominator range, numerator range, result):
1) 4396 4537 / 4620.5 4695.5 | 1.20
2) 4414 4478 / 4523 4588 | 1.11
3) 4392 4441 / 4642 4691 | 1.26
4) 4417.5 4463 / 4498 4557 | 1.12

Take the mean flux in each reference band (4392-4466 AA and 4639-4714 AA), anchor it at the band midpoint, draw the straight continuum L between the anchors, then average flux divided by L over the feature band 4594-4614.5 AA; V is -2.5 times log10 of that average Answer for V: -0.082 mag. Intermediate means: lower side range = 3.65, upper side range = 4.15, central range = 4.32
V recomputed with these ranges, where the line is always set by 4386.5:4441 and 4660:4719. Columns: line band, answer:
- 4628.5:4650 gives 0.02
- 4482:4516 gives -0.10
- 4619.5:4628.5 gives -0.10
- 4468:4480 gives -0.06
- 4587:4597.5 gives -0.06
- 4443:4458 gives -0.01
